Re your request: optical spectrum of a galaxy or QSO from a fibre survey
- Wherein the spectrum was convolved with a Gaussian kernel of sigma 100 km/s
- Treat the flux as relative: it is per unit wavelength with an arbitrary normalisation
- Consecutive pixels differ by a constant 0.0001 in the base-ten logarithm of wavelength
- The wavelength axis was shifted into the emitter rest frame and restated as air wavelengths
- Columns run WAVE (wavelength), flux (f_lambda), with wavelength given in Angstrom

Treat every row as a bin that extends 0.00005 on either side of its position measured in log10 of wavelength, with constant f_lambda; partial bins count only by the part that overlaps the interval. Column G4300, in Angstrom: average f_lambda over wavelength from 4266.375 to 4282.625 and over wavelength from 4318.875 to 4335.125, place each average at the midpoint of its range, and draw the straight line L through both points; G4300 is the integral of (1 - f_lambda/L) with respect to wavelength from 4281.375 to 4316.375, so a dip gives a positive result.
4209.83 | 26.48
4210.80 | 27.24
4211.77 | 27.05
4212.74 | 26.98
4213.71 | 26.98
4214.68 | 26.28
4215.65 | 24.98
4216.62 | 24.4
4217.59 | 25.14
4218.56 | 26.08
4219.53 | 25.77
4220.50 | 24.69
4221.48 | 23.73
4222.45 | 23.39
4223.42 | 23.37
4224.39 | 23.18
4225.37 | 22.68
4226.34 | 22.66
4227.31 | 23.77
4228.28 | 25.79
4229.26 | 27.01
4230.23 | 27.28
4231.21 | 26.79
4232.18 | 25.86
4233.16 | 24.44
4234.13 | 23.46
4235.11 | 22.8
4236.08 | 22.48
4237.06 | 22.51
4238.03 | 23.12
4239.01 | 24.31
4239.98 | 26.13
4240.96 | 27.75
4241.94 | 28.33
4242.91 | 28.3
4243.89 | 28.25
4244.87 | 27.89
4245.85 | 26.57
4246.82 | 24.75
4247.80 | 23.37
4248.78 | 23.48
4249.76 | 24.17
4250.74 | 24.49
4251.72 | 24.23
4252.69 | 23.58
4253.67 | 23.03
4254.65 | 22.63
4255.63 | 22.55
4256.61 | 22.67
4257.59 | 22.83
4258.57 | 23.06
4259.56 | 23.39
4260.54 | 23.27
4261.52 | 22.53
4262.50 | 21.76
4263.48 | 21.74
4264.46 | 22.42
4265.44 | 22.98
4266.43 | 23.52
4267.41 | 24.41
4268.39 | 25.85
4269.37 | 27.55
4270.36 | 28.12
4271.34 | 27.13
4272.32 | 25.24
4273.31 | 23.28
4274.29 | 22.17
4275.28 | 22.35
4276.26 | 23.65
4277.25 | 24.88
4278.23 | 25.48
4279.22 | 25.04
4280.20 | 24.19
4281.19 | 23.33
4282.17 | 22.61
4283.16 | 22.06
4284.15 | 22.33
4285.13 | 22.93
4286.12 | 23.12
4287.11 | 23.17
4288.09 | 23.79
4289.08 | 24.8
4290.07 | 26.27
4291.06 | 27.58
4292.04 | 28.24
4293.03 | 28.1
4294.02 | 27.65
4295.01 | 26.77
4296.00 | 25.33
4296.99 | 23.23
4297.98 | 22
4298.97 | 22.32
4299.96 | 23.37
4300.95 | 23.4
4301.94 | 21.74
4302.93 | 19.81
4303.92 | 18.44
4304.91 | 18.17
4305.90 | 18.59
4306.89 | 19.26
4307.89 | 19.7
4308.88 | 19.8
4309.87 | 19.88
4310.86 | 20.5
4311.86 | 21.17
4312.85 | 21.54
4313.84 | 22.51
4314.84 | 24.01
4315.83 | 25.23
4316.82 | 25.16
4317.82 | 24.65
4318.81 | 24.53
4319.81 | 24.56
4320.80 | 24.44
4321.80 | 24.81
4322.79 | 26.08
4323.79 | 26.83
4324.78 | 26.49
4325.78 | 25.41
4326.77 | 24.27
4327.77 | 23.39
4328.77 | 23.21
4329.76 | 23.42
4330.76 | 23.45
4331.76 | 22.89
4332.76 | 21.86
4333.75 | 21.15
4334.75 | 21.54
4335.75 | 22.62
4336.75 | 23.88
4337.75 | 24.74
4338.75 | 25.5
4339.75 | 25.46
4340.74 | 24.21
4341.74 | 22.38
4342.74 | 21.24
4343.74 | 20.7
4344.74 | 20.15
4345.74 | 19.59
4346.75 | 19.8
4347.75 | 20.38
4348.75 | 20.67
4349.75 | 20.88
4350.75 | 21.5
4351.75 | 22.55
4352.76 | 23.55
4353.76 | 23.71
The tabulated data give 2.2 Angstrom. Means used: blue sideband 24.7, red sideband 24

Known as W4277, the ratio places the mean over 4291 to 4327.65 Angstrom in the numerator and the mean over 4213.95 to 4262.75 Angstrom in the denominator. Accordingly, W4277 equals 0.95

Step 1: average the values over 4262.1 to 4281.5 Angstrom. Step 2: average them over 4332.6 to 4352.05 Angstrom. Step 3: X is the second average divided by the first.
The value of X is 0.91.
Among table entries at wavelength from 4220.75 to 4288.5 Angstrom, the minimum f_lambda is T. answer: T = 21.74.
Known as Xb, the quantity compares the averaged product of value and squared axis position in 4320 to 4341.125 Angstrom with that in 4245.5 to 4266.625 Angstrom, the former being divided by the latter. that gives 1.07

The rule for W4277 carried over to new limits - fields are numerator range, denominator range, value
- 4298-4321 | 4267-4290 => 0.90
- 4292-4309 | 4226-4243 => 0.89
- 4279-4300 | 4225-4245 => 0.97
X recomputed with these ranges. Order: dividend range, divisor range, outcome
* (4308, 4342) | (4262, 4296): 0.96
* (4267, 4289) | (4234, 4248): 0.95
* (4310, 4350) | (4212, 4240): 0.94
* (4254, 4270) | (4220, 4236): 0.96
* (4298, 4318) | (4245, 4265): 0.92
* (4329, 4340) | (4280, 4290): 1.00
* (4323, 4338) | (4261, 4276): 0.98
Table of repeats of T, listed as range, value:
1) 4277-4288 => 22.06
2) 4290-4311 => 18.17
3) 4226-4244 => 22.48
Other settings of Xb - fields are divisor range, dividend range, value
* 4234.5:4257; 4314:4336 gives 1.01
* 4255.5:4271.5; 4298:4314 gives 0.88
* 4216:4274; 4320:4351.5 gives 0.98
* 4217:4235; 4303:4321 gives 0.92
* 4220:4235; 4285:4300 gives 1.05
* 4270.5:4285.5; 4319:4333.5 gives 1.04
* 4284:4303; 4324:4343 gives 0.98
